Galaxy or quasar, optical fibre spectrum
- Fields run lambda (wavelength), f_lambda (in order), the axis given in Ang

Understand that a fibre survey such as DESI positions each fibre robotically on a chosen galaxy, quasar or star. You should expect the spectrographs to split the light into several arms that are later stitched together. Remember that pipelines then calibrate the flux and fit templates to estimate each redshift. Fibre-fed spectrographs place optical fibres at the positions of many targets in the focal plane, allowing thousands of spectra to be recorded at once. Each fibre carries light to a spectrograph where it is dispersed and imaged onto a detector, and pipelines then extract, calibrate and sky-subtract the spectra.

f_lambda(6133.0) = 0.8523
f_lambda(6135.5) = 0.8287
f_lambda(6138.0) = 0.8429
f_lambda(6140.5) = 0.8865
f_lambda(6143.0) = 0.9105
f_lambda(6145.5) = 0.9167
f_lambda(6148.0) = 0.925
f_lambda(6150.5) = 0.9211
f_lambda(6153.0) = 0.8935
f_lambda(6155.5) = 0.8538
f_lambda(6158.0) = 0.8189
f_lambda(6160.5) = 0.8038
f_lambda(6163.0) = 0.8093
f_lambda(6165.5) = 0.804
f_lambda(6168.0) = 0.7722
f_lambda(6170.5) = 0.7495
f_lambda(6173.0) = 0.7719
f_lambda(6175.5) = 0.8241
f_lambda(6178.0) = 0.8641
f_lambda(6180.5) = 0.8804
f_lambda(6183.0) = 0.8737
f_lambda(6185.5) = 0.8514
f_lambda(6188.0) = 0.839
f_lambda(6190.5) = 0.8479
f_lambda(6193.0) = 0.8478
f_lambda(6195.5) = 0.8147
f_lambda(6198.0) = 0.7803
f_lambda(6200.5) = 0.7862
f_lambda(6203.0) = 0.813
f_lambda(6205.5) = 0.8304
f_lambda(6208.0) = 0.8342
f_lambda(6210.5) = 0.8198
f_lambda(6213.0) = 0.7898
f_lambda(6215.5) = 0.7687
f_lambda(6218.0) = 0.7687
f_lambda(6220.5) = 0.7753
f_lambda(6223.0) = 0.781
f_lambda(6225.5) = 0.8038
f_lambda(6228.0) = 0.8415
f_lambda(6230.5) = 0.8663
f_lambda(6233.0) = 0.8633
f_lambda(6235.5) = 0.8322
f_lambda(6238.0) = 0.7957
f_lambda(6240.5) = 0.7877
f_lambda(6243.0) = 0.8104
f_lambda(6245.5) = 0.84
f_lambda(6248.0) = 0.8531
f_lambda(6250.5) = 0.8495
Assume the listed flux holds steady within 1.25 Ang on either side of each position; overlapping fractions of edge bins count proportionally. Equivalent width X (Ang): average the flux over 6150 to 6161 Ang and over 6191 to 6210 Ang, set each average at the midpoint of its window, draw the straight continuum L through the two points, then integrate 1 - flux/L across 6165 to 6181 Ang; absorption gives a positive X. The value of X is 0.7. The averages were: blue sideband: 0.858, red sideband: 0.817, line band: 0.806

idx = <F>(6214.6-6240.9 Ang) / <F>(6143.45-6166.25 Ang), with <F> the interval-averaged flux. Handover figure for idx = 0.94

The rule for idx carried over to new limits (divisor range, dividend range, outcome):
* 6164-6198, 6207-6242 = 0.98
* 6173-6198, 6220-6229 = 0.95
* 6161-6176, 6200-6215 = 1.03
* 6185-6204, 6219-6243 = 0.99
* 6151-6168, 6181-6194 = 1.03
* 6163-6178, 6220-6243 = 1.03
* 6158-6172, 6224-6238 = 1.06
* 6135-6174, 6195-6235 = 0.96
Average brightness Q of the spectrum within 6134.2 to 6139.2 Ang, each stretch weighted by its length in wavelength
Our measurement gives 0.836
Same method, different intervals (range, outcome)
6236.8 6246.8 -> 0.809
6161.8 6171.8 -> 0.784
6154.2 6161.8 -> 0.826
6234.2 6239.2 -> 0.815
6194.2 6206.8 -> 0.805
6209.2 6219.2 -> 0.787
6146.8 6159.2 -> 0.883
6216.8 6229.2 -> 0.794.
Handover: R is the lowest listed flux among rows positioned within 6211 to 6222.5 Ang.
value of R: 0.7687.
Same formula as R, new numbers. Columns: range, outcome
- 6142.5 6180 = 0.7495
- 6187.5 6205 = 0.7803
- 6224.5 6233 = 0.8038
